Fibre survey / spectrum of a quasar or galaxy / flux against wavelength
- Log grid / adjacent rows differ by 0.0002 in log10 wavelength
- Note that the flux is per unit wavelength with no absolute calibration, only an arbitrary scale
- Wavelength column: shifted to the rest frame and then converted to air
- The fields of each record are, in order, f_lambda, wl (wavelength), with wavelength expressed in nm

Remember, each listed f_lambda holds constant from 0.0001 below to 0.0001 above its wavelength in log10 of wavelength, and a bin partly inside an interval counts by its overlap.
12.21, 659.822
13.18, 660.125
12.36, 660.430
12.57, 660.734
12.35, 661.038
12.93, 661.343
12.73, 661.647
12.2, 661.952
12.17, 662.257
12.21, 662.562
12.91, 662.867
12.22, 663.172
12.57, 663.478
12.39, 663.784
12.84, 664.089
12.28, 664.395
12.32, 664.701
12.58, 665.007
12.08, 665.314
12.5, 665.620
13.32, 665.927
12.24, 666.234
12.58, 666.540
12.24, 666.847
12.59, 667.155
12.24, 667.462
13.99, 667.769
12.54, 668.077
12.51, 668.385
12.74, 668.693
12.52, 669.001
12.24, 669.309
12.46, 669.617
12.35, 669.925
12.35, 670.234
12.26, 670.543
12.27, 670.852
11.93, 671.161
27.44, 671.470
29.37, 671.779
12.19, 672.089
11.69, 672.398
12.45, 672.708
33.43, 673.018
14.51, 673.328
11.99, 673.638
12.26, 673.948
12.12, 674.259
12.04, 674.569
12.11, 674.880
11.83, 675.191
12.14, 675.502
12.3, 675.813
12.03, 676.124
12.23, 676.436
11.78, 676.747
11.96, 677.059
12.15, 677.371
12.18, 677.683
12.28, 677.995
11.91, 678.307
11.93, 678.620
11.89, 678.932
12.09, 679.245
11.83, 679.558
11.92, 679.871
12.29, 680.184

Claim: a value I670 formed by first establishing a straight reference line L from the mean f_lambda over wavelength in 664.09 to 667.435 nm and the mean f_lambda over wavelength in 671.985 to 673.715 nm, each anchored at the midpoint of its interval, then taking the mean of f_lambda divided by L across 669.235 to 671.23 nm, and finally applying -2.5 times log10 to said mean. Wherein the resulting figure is 0.21 mag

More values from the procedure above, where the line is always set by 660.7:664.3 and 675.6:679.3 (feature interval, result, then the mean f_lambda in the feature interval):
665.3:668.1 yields -0.02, 12.7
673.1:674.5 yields -0.13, 13.8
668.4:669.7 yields -0.02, 12.5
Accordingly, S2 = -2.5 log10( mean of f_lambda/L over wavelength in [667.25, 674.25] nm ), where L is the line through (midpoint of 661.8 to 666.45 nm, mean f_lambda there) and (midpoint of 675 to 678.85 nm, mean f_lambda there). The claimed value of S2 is -0.21 mag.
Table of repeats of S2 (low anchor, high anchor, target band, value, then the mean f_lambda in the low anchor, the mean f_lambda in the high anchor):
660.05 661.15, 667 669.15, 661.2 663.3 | 0.01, 12.6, 12.7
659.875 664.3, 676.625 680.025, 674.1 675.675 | 0.01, 12.5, 12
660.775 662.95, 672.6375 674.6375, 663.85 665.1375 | 0.06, 12.5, 15.8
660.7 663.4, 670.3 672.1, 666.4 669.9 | 0.26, 12.5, 17.7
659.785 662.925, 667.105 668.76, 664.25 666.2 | 0.02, 12.5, 12.8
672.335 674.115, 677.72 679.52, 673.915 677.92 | 0.17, 16.2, 12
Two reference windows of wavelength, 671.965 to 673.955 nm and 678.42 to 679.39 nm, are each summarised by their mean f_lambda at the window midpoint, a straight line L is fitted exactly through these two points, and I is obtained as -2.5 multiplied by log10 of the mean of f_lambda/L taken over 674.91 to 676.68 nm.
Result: 0.16 mag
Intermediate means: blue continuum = 15.8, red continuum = 12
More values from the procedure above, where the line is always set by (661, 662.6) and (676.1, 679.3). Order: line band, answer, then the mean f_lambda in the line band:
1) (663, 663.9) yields 0.00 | 12.4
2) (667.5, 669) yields -0.05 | 12.8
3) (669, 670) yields -0.01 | 12.4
